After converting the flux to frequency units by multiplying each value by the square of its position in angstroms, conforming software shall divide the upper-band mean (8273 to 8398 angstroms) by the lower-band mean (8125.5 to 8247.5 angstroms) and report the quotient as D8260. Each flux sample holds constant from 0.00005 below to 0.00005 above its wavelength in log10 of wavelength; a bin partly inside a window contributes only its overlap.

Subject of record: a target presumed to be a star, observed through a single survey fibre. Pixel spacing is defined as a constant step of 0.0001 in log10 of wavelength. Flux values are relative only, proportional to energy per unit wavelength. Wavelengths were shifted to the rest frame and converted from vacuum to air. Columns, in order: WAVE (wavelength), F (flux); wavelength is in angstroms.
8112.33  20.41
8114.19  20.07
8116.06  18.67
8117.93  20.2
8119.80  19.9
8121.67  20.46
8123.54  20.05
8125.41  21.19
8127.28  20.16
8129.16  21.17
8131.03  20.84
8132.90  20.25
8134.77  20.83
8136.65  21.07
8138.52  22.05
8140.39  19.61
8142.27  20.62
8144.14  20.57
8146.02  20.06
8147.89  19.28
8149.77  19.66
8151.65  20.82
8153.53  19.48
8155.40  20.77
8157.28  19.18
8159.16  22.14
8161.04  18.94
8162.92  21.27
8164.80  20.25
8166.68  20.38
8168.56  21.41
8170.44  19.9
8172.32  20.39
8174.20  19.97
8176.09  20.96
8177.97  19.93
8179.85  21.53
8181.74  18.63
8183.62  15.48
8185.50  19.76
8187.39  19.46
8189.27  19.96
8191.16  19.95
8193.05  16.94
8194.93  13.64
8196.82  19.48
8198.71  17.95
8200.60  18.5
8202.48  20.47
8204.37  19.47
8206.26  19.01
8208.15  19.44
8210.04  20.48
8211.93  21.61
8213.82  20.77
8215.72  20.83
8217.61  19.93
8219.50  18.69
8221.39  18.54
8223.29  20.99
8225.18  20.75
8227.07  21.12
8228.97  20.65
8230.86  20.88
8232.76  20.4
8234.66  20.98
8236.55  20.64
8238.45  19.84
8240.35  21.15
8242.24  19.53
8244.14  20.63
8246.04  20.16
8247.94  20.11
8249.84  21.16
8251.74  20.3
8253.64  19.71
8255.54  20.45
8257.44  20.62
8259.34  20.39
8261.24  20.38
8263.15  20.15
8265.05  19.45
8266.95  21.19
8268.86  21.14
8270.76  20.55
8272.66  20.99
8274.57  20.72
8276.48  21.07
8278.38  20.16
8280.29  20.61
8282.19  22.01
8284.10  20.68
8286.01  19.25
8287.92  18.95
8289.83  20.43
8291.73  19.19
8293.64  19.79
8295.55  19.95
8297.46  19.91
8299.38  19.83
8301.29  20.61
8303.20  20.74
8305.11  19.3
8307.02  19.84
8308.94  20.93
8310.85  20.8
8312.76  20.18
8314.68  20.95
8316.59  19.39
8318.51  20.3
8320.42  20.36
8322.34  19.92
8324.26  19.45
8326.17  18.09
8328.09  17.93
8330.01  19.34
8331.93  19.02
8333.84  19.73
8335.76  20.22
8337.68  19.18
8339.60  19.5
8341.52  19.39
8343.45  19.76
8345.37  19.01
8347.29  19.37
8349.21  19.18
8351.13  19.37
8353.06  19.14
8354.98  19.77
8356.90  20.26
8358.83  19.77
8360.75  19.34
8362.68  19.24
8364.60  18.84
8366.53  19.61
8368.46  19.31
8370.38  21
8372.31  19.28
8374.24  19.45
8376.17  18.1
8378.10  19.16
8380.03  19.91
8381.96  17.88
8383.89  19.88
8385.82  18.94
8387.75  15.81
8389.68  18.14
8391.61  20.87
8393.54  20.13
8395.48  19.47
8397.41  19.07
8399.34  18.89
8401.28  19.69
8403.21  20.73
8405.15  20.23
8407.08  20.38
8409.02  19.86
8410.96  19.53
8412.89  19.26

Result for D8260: 1.02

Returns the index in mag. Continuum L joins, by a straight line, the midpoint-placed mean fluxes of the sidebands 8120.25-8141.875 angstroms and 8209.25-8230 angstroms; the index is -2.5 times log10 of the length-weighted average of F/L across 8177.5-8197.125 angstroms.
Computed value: 0.11 mag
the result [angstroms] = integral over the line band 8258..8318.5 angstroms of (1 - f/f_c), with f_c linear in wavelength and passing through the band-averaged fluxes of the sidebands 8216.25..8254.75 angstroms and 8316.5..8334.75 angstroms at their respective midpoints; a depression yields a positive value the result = -1.7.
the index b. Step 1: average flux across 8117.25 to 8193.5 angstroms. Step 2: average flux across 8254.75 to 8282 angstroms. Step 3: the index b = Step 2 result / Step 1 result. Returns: 1.0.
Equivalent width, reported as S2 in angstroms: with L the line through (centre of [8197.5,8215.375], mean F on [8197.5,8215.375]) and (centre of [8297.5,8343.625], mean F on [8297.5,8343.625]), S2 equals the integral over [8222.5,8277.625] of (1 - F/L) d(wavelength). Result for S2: -2.2 angstroms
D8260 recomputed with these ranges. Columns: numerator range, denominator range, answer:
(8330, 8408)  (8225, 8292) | 0.97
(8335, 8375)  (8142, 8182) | 1.01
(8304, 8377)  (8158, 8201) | 1.05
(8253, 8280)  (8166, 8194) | 1.07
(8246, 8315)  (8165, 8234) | 1.05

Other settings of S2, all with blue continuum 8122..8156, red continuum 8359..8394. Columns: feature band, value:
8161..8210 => 2.0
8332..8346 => -0.1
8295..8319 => -0.8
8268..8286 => -1.0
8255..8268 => -0.4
